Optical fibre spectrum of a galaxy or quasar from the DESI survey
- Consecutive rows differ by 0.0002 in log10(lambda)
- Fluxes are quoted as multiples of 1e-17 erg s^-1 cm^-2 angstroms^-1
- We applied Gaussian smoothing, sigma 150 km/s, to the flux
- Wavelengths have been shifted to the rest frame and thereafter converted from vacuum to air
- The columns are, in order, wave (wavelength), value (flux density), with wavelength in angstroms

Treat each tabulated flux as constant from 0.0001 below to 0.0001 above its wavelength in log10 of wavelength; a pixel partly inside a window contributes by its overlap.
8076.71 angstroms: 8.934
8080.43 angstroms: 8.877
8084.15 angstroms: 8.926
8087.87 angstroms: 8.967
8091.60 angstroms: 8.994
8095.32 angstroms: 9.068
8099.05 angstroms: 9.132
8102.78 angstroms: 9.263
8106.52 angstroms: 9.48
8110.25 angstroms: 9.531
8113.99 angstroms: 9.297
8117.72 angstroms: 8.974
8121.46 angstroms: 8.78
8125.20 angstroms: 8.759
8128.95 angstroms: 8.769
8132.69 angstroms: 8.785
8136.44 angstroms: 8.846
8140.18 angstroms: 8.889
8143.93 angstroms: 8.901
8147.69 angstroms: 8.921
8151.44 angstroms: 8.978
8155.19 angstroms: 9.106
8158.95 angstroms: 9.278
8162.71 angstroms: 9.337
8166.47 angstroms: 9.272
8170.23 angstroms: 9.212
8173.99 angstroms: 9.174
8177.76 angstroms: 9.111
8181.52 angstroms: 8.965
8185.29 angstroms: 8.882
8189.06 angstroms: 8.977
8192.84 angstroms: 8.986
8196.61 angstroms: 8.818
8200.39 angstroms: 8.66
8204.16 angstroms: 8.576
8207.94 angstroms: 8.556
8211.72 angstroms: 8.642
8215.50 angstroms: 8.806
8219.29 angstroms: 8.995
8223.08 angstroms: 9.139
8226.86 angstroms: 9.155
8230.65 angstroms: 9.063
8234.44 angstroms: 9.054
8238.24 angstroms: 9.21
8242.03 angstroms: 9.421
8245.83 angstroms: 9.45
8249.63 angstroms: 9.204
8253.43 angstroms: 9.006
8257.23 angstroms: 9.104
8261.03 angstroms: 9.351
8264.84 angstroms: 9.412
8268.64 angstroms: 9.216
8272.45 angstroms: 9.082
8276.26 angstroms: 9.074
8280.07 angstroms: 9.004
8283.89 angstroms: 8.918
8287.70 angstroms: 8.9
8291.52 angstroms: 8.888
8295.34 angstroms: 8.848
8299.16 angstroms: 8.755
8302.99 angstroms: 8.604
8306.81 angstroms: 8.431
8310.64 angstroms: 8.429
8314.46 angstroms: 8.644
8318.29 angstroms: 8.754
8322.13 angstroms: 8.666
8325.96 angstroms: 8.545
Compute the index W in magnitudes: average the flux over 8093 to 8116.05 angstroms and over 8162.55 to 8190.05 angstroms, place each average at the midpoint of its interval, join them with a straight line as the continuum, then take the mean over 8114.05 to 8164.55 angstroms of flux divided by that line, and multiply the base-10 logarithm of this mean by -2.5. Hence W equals 0.03 mag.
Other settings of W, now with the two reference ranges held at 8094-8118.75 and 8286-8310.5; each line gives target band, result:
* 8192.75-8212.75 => 0.04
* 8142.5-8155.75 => 0.02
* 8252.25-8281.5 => -0.04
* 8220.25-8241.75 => -0.03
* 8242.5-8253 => -0.05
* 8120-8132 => 0.05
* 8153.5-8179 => -0.01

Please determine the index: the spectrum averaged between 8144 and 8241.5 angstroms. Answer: 9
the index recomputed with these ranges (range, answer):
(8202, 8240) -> 8.92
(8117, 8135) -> 8.8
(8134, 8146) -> 8.87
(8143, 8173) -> 9.13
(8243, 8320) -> 8.96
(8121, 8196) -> 9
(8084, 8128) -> 9.1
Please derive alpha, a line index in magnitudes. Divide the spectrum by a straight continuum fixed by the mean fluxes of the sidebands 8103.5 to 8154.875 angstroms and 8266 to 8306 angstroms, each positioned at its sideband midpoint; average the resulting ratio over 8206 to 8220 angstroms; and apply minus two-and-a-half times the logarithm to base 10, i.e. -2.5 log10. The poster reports 0.03 mag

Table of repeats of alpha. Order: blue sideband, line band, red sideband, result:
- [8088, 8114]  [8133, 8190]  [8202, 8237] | 0.001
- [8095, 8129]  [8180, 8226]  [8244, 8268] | 0.044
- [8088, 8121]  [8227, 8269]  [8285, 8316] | -0.048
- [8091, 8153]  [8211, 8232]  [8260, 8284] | 0.016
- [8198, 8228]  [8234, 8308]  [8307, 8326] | -0.044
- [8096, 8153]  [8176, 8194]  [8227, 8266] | 0.016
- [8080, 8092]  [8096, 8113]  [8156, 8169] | -0.036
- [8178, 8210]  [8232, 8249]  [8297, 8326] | -0.064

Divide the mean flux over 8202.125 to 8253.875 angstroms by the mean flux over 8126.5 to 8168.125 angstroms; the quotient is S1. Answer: 1.00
